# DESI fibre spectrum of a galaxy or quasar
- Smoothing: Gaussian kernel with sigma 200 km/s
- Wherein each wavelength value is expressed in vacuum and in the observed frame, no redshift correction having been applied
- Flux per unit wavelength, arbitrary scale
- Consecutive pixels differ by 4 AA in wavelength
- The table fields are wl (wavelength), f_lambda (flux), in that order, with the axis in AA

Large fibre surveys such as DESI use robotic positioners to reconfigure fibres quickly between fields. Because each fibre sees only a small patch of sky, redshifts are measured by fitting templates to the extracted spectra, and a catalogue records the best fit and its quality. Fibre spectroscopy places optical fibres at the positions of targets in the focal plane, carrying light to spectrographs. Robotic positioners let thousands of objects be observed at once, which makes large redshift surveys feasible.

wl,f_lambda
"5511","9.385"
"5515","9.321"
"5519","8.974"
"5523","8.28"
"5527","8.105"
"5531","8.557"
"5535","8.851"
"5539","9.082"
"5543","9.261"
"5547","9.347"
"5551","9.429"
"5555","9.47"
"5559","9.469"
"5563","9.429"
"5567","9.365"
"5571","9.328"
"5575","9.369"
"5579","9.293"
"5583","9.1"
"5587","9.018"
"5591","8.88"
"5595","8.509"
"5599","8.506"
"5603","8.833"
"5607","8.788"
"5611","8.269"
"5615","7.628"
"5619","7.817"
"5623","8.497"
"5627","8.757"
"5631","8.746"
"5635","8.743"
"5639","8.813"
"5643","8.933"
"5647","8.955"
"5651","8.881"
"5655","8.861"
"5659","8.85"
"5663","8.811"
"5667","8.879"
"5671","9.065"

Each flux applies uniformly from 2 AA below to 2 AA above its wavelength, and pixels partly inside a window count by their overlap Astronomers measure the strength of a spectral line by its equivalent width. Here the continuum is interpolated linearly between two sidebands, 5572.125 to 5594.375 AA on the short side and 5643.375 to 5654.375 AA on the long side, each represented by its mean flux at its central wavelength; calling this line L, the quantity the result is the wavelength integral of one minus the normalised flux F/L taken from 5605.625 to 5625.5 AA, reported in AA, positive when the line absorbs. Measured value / 1.79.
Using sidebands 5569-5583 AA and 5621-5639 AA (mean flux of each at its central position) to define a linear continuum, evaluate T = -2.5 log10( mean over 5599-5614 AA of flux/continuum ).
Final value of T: 0.05 mag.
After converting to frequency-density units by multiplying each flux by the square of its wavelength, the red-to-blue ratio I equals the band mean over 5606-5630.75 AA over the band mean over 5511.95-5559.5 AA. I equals 0.9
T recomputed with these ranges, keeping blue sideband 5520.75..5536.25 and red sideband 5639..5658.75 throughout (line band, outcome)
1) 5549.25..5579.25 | -0.100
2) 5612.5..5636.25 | 0.057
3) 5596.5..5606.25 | 0.005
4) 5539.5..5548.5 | -0.094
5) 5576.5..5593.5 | -0.051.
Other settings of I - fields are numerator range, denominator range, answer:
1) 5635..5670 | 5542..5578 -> 0.98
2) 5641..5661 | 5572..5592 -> 1.00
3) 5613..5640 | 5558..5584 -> 0.92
